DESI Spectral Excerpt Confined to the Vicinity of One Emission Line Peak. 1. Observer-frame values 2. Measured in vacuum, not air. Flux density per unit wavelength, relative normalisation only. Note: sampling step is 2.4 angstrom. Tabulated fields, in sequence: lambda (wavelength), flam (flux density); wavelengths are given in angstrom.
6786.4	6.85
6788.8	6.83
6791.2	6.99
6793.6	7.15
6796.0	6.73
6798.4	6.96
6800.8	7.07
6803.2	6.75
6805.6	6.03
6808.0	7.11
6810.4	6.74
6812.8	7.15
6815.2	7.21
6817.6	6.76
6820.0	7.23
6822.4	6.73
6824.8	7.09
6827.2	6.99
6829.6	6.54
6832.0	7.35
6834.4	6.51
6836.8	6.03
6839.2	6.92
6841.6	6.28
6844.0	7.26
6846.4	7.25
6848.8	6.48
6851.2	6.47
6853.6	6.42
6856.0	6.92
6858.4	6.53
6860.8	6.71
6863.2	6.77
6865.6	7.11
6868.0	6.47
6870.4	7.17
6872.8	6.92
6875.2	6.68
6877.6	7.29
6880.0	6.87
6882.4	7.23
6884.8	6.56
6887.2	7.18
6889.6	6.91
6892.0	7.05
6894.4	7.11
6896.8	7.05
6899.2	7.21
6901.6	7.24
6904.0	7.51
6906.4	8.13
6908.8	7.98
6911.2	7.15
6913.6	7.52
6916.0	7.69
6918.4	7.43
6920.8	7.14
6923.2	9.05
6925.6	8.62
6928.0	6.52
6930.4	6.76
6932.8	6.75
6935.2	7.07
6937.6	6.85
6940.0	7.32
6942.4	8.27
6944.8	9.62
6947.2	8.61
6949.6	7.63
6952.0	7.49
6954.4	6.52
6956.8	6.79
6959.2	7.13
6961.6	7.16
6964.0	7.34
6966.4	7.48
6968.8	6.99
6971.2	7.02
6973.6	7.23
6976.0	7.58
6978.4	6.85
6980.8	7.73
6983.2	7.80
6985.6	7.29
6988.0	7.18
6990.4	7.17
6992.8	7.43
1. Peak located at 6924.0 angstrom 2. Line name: H-alpha 6563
